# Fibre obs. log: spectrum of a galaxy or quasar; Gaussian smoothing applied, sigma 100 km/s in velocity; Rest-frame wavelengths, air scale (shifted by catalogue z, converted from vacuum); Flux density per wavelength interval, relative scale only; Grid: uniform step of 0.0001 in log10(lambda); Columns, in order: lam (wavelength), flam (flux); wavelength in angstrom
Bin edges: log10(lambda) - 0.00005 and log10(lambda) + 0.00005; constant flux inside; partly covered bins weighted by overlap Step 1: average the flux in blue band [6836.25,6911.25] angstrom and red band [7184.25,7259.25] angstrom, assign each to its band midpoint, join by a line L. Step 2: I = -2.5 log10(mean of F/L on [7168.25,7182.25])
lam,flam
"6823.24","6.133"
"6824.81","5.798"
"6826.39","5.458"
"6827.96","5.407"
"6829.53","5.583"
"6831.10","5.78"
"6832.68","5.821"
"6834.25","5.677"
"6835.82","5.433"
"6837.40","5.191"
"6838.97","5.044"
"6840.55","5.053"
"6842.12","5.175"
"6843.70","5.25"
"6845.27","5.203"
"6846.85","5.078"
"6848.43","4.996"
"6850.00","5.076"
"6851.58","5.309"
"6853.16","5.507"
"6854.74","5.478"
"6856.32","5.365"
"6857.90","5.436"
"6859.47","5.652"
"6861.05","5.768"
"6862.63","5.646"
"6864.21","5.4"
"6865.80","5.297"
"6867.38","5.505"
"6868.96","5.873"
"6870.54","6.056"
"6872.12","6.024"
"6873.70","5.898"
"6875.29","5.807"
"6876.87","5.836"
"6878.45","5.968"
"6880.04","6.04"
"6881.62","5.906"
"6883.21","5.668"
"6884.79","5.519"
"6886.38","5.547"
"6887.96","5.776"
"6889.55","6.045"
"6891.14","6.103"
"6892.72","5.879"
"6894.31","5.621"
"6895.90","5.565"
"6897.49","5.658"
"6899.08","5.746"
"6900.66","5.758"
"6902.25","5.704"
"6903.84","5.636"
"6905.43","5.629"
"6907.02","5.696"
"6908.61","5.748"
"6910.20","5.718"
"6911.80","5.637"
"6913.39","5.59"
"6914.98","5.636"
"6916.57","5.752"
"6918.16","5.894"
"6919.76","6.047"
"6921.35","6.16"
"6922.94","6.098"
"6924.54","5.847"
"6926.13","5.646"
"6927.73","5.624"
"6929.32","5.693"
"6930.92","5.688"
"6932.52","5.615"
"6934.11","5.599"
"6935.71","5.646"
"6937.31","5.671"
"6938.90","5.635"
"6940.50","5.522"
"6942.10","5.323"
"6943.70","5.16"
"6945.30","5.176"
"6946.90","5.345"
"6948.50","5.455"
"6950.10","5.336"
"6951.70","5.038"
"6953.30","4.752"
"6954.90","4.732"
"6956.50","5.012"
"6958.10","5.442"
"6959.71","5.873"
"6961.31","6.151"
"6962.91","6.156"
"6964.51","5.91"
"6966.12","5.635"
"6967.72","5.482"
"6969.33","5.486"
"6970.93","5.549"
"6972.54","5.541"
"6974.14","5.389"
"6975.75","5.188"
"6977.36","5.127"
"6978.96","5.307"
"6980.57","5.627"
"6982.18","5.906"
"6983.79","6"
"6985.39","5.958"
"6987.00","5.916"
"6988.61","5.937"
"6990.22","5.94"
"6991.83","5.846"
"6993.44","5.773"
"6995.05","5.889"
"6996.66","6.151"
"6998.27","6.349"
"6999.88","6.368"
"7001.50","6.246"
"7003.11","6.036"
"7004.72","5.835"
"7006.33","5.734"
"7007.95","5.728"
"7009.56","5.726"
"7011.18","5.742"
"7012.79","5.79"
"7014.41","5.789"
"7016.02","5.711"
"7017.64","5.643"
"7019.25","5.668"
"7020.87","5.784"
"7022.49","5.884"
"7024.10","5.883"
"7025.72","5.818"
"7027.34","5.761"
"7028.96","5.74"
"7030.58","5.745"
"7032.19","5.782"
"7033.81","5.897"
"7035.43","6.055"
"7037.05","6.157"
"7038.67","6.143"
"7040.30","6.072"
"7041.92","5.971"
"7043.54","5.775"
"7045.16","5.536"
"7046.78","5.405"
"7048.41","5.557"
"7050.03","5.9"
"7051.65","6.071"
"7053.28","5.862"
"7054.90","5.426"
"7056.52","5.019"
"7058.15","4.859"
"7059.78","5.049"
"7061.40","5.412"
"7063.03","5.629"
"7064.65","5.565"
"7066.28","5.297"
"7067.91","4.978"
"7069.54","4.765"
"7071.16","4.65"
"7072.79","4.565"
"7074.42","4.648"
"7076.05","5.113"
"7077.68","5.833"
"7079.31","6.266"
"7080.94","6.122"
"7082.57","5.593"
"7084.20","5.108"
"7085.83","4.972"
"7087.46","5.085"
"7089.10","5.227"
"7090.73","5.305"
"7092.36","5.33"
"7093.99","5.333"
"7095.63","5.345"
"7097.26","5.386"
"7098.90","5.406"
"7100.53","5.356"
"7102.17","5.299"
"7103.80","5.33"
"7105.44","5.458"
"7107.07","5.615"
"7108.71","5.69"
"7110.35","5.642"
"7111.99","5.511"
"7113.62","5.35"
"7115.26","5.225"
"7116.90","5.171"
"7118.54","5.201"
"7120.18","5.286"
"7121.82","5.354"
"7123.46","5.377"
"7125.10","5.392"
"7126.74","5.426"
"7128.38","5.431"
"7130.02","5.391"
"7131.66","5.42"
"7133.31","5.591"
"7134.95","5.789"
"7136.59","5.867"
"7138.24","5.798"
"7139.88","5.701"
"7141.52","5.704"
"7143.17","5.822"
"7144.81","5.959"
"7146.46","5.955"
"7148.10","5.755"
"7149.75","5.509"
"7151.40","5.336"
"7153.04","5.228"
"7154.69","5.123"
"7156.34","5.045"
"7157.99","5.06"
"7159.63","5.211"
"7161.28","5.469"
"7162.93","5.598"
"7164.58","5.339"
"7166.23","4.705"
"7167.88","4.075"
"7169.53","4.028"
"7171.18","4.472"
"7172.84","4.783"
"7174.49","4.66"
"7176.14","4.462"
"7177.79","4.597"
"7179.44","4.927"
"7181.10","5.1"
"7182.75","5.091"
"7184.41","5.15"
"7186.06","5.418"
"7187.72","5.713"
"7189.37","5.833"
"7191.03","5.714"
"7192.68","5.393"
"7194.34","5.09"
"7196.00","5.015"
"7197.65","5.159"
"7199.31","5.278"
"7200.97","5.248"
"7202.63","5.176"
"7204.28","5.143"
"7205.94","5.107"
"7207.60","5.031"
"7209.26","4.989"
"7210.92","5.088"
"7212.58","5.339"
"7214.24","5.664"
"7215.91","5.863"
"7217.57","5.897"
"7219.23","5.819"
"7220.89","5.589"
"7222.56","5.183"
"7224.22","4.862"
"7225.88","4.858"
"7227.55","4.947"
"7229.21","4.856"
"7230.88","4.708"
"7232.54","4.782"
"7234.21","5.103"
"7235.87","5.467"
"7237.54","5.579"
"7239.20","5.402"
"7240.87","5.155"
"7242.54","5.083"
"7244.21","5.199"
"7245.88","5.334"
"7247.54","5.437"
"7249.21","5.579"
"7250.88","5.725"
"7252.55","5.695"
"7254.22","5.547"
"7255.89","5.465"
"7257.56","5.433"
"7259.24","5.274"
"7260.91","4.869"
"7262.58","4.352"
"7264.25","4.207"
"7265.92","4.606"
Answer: 0.16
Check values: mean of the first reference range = 5.59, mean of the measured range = 4.62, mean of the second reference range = 5.31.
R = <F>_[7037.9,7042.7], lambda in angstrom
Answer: 6.05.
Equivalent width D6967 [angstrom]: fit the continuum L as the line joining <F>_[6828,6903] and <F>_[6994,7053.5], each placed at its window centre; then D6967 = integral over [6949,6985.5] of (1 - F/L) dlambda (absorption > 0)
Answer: 1.7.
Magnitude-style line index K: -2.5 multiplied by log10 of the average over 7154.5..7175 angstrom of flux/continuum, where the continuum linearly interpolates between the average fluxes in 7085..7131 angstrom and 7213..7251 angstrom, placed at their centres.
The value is 0.09 mag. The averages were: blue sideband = 5.35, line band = 4.89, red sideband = 5.3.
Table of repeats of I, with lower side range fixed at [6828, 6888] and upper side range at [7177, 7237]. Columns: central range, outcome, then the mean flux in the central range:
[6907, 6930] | -0.06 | 5.79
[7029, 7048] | -0.09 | 5.85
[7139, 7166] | -0.04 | 5.47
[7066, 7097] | 0.02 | 5.24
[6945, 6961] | 0.04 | 5.25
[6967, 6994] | -0.04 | 5.64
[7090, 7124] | -0.01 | 5.38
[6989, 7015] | -0.10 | 5.93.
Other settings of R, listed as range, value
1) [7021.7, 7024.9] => 5.9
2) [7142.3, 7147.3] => 5.91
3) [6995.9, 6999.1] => 6.26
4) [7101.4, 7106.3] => 5.37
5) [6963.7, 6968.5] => 5.68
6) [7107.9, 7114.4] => 5.55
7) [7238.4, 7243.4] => 5.2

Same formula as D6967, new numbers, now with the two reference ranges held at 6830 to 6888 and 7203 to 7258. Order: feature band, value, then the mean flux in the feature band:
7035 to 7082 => -0.79 angstrom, 5.5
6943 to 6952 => 0.36 angstrom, 5.26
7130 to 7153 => -1.39 angstrom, 5.68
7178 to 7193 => -0.03 angstrom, 5.34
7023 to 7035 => -0.85 angstrom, 5.82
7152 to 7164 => 0.21 angstrom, 5.25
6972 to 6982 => 0.13 angstrom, 5.39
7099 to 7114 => -0.26 angstrom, 5.48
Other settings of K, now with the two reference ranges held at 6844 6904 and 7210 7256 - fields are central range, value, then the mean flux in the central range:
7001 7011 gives -0.06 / 5.86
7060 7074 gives 0.08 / 5.09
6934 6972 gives 0.02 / 5.46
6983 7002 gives -0.09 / 6.03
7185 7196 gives -0.02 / 5.48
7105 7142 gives -0.01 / 5.49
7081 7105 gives 0.03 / 5.32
